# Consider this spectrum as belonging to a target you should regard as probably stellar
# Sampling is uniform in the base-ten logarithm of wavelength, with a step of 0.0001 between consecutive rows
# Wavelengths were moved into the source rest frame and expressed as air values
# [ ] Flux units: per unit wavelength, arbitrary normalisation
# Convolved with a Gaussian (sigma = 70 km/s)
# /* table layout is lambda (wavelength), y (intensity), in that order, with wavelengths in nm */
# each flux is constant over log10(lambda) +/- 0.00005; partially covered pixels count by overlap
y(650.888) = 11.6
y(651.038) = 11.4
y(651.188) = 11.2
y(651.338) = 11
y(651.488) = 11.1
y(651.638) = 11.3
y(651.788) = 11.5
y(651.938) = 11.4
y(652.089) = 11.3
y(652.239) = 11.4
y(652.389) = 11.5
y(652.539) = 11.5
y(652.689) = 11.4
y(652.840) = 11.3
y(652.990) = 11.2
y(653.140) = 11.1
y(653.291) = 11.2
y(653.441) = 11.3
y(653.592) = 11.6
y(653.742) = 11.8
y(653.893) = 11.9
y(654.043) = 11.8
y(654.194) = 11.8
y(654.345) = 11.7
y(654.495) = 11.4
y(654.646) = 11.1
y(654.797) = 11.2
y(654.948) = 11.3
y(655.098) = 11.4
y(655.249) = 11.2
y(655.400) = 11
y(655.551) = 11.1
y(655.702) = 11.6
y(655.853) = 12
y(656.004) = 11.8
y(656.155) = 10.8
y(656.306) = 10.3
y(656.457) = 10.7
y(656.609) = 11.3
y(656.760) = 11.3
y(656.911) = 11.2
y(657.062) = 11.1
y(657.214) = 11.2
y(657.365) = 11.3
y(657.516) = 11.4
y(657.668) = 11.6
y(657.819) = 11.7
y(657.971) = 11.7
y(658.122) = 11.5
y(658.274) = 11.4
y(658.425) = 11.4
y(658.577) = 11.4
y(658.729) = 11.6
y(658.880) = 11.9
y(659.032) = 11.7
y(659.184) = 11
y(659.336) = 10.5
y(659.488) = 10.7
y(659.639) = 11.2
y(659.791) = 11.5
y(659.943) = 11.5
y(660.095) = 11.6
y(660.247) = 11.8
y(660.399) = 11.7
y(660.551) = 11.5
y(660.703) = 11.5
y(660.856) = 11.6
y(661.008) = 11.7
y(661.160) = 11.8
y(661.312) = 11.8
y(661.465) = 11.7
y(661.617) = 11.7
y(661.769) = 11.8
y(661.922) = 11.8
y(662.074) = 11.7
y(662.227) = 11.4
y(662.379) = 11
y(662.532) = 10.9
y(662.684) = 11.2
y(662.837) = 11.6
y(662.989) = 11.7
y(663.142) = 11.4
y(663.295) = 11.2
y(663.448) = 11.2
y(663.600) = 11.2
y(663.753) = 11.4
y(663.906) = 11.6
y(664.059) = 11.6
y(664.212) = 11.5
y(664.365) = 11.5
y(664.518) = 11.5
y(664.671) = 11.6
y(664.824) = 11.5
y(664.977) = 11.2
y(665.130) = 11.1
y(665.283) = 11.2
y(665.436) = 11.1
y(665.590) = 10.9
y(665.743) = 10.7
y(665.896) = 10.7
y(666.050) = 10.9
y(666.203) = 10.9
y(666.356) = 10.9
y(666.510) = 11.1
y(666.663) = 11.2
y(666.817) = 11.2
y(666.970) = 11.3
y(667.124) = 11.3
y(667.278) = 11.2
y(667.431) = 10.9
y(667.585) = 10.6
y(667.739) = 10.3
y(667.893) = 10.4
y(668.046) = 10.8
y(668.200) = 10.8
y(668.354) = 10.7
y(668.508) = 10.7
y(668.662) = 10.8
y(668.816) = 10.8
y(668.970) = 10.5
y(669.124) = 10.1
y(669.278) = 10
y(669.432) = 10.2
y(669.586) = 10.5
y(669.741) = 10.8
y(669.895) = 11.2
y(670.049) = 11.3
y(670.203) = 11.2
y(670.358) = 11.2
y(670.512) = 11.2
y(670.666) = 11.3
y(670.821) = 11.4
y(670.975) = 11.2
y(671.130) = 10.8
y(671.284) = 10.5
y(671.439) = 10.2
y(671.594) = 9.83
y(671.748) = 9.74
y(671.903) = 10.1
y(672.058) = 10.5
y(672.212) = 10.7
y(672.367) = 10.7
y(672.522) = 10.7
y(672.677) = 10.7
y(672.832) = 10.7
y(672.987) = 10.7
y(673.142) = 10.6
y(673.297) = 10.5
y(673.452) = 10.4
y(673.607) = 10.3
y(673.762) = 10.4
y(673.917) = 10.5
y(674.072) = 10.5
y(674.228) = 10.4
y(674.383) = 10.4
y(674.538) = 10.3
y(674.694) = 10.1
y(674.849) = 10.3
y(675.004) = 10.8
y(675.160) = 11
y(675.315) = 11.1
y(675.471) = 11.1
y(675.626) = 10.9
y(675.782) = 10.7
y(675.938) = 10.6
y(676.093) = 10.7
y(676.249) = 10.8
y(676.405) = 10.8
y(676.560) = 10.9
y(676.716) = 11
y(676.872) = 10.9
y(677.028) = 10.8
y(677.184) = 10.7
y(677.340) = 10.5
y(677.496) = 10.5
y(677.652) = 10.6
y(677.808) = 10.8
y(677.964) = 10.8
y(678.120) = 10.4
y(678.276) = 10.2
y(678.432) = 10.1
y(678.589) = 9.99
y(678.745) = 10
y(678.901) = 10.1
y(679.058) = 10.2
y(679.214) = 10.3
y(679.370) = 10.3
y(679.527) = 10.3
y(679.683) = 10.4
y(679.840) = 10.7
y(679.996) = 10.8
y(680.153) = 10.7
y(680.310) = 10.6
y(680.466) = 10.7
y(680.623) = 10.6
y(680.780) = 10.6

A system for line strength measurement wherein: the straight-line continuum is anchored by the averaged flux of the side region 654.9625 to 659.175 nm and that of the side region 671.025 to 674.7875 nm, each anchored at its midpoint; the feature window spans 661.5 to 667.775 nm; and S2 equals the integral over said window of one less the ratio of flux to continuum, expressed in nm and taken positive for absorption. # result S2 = -0.19 nm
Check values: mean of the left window 11.4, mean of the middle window 11.2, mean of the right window 10.4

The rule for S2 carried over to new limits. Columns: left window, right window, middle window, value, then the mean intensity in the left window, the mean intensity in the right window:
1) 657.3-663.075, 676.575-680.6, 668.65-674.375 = 0.137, 11.5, 10.5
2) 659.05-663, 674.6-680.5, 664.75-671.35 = 0.112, 11.5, 10.6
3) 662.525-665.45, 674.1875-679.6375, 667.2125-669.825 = 0.117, 11.4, 10.6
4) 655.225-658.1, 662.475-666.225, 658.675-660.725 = -0.023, 11.3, 11.3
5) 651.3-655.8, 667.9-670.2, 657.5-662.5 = -0.188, 11.4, 10.7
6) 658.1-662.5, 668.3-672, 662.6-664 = -0.018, 11.5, 10.7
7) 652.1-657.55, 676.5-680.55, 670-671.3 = -0.044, 11.3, 10.5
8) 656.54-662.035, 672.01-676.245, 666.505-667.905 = 0.006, 11.5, 10.6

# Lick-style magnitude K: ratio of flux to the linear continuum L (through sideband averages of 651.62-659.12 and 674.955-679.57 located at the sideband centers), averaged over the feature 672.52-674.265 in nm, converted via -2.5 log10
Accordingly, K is 0.021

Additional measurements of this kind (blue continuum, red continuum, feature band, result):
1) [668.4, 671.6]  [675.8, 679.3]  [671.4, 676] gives 0.01 mag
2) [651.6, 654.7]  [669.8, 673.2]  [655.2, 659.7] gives 0.00 mag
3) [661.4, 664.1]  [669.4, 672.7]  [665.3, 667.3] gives 0.01 mag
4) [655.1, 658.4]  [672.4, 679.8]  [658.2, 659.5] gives -0.01 mag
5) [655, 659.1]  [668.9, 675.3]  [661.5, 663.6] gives -0.03 mag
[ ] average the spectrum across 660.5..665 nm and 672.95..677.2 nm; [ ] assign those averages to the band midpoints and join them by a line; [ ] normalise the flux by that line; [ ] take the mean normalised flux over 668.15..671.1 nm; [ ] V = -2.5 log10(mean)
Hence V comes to 0.02 mag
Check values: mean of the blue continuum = 11.5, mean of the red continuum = 10.6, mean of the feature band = 10.8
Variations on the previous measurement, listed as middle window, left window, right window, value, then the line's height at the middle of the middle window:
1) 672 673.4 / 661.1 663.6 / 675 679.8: 0.02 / 10.9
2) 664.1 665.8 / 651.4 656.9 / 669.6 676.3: -0.03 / 11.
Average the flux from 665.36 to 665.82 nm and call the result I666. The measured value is 10.9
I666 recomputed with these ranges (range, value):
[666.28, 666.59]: 11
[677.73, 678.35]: 10.6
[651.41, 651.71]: 11.2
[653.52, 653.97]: 11.8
